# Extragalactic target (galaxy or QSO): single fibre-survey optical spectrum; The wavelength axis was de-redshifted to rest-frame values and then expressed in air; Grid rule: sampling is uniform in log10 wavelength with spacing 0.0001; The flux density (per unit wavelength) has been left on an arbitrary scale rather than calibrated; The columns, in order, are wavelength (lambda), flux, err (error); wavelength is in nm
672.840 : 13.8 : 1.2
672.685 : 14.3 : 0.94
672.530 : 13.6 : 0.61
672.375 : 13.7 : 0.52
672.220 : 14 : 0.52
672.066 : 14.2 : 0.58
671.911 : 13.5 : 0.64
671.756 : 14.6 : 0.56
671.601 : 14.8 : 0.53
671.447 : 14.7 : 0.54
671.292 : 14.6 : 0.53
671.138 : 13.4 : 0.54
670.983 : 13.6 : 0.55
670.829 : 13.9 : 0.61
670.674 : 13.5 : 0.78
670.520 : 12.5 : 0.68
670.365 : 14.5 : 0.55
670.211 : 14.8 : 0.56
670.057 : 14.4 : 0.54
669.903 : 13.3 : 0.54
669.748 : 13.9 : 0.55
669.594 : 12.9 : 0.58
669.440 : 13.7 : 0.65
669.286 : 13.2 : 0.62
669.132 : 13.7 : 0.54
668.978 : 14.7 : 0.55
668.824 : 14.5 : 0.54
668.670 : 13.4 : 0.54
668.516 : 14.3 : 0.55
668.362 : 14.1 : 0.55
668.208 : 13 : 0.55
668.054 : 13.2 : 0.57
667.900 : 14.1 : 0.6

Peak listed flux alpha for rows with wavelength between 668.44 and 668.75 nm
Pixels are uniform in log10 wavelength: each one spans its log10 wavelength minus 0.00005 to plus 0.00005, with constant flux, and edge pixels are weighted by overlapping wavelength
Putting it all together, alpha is 14.3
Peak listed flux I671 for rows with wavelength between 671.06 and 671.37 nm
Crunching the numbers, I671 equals 14.6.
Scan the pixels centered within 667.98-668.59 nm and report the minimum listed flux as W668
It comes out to 13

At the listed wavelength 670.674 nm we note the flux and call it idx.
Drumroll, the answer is 13.5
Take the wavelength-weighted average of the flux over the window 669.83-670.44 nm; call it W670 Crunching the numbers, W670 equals 14.3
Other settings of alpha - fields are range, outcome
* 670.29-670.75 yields 14.5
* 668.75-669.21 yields 14.7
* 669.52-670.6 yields 14.8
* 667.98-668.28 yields 13.2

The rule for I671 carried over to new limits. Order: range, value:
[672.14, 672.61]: 14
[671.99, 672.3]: 14.2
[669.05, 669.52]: 13.7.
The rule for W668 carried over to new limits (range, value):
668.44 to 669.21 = 13.4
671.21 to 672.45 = 13.5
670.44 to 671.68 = 12.5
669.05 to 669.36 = 13.2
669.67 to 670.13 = 13.3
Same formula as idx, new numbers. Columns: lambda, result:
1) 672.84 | 13.8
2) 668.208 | 13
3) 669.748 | 13.9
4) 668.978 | 14.7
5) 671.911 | 13.5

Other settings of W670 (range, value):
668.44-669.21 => 14.1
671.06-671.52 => 14.2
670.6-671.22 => 13.6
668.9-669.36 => 13.9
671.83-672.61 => 13.8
